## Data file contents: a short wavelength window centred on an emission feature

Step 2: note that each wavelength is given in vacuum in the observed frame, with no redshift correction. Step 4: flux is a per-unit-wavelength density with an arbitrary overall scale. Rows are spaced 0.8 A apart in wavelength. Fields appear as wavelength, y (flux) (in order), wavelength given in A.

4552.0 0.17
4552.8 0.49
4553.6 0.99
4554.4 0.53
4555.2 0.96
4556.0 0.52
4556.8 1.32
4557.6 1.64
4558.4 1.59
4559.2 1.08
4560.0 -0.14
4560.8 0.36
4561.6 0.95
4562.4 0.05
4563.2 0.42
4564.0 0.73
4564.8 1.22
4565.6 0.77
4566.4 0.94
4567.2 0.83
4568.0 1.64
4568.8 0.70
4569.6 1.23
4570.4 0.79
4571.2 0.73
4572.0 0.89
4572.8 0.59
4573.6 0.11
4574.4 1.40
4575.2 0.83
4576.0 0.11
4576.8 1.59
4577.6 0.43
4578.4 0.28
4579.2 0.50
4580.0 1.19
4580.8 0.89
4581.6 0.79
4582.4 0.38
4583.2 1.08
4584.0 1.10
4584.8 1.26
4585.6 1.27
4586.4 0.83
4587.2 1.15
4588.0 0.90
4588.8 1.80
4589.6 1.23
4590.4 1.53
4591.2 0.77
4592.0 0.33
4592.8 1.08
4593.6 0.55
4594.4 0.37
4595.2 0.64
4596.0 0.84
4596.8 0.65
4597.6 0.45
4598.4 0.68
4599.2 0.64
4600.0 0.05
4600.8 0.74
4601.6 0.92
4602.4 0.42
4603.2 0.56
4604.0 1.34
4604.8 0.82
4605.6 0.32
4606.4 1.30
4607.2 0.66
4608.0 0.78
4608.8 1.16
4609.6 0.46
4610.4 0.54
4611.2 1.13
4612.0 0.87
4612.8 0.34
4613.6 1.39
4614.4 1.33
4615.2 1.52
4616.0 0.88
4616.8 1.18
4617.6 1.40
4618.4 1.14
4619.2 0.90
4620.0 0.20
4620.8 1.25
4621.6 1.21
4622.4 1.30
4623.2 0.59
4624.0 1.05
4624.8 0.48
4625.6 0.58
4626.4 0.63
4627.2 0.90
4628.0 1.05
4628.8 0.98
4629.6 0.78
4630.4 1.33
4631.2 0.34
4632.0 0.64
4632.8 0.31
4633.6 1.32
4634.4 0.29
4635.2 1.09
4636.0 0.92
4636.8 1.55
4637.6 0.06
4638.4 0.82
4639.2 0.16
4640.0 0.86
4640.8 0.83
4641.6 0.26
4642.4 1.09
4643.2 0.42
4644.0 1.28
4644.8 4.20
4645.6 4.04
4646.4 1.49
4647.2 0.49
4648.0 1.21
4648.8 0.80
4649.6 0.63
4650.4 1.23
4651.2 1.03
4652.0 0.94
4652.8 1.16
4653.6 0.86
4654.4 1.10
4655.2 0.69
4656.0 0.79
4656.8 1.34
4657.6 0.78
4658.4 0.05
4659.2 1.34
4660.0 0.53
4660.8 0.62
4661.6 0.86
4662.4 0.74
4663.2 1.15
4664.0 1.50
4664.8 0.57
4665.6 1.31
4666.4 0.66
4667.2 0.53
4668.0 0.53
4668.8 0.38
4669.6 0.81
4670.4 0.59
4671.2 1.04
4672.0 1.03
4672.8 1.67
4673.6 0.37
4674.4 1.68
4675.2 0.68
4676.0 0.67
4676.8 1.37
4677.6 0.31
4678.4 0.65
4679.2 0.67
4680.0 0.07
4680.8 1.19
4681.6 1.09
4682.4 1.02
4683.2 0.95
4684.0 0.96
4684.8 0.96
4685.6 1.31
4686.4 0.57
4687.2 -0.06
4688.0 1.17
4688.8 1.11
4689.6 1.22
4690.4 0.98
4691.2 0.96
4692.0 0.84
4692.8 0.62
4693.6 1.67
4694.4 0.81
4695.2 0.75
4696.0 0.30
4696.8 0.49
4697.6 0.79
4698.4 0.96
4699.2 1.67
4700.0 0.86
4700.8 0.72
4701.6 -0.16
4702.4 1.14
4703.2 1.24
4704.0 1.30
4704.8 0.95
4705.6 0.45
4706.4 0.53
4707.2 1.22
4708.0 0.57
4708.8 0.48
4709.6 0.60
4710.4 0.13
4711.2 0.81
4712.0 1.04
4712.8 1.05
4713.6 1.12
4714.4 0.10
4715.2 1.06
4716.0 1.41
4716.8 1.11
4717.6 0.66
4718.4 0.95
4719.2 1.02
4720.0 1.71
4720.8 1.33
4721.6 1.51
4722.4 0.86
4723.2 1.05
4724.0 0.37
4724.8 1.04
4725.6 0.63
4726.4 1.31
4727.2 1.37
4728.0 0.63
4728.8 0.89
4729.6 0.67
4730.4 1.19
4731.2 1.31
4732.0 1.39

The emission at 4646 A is Hgamma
